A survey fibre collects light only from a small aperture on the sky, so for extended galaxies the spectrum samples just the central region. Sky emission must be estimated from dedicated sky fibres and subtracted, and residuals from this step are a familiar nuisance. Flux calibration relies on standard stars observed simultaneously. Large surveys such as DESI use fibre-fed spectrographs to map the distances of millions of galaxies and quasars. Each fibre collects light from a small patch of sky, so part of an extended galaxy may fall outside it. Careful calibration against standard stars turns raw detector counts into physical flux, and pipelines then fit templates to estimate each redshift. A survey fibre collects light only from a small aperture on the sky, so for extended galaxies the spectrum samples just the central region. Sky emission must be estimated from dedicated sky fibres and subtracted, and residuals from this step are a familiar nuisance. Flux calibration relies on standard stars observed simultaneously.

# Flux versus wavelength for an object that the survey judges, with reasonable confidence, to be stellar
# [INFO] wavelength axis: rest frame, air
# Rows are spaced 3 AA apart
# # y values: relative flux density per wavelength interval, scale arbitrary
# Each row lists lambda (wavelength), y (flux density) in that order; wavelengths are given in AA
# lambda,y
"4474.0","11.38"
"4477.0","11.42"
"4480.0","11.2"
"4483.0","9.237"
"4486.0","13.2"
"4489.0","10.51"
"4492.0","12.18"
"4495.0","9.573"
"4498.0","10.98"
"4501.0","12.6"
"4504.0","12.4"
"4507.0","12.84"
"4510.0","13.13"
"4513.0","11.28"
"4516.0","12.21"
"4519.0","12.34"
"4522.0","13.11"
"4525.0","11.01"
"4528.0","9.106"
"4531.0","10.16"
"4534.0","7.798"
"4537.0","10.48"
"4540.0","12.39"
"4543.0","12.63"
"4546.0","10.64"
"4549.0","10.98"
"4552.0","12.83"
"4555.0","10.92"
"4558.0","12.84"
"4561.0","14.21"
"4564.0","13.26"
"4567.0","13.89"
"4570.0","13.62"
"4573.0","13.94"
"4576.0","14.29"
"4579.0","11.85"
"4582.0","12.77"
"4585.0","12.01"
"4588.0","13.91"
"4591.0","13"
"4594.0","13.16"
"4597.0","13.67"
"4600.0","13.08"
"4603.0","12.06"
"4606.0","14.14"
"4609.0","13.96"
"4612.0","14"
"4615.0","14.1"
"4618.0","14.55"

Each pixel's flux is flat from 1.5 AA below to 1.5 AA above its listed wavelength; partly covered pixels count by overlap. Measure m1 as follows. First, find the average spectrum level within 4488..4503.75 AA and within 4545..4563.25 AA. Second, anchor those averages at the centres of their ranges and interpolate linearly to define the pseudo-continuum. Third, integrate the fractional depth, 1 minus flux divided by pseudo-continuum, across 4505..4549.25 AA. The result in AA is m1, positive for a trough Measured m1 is 1.4 AA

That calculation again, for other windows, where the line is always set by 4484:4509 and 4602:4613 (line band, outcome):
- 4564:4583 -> -0.5 AA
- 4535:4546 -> 0.9 AA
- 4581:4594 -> 0.3 AA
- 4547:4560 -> 0.8 AA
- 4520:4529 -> 0.7 AA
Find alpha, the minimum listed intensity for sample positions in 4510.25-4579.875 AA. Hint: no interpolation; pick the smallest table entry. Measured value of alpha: 7.798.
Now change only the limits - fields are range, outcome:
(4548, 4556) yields 10.92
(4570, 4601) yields 11.85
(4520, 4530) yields 9.106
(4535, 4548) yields 10.48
